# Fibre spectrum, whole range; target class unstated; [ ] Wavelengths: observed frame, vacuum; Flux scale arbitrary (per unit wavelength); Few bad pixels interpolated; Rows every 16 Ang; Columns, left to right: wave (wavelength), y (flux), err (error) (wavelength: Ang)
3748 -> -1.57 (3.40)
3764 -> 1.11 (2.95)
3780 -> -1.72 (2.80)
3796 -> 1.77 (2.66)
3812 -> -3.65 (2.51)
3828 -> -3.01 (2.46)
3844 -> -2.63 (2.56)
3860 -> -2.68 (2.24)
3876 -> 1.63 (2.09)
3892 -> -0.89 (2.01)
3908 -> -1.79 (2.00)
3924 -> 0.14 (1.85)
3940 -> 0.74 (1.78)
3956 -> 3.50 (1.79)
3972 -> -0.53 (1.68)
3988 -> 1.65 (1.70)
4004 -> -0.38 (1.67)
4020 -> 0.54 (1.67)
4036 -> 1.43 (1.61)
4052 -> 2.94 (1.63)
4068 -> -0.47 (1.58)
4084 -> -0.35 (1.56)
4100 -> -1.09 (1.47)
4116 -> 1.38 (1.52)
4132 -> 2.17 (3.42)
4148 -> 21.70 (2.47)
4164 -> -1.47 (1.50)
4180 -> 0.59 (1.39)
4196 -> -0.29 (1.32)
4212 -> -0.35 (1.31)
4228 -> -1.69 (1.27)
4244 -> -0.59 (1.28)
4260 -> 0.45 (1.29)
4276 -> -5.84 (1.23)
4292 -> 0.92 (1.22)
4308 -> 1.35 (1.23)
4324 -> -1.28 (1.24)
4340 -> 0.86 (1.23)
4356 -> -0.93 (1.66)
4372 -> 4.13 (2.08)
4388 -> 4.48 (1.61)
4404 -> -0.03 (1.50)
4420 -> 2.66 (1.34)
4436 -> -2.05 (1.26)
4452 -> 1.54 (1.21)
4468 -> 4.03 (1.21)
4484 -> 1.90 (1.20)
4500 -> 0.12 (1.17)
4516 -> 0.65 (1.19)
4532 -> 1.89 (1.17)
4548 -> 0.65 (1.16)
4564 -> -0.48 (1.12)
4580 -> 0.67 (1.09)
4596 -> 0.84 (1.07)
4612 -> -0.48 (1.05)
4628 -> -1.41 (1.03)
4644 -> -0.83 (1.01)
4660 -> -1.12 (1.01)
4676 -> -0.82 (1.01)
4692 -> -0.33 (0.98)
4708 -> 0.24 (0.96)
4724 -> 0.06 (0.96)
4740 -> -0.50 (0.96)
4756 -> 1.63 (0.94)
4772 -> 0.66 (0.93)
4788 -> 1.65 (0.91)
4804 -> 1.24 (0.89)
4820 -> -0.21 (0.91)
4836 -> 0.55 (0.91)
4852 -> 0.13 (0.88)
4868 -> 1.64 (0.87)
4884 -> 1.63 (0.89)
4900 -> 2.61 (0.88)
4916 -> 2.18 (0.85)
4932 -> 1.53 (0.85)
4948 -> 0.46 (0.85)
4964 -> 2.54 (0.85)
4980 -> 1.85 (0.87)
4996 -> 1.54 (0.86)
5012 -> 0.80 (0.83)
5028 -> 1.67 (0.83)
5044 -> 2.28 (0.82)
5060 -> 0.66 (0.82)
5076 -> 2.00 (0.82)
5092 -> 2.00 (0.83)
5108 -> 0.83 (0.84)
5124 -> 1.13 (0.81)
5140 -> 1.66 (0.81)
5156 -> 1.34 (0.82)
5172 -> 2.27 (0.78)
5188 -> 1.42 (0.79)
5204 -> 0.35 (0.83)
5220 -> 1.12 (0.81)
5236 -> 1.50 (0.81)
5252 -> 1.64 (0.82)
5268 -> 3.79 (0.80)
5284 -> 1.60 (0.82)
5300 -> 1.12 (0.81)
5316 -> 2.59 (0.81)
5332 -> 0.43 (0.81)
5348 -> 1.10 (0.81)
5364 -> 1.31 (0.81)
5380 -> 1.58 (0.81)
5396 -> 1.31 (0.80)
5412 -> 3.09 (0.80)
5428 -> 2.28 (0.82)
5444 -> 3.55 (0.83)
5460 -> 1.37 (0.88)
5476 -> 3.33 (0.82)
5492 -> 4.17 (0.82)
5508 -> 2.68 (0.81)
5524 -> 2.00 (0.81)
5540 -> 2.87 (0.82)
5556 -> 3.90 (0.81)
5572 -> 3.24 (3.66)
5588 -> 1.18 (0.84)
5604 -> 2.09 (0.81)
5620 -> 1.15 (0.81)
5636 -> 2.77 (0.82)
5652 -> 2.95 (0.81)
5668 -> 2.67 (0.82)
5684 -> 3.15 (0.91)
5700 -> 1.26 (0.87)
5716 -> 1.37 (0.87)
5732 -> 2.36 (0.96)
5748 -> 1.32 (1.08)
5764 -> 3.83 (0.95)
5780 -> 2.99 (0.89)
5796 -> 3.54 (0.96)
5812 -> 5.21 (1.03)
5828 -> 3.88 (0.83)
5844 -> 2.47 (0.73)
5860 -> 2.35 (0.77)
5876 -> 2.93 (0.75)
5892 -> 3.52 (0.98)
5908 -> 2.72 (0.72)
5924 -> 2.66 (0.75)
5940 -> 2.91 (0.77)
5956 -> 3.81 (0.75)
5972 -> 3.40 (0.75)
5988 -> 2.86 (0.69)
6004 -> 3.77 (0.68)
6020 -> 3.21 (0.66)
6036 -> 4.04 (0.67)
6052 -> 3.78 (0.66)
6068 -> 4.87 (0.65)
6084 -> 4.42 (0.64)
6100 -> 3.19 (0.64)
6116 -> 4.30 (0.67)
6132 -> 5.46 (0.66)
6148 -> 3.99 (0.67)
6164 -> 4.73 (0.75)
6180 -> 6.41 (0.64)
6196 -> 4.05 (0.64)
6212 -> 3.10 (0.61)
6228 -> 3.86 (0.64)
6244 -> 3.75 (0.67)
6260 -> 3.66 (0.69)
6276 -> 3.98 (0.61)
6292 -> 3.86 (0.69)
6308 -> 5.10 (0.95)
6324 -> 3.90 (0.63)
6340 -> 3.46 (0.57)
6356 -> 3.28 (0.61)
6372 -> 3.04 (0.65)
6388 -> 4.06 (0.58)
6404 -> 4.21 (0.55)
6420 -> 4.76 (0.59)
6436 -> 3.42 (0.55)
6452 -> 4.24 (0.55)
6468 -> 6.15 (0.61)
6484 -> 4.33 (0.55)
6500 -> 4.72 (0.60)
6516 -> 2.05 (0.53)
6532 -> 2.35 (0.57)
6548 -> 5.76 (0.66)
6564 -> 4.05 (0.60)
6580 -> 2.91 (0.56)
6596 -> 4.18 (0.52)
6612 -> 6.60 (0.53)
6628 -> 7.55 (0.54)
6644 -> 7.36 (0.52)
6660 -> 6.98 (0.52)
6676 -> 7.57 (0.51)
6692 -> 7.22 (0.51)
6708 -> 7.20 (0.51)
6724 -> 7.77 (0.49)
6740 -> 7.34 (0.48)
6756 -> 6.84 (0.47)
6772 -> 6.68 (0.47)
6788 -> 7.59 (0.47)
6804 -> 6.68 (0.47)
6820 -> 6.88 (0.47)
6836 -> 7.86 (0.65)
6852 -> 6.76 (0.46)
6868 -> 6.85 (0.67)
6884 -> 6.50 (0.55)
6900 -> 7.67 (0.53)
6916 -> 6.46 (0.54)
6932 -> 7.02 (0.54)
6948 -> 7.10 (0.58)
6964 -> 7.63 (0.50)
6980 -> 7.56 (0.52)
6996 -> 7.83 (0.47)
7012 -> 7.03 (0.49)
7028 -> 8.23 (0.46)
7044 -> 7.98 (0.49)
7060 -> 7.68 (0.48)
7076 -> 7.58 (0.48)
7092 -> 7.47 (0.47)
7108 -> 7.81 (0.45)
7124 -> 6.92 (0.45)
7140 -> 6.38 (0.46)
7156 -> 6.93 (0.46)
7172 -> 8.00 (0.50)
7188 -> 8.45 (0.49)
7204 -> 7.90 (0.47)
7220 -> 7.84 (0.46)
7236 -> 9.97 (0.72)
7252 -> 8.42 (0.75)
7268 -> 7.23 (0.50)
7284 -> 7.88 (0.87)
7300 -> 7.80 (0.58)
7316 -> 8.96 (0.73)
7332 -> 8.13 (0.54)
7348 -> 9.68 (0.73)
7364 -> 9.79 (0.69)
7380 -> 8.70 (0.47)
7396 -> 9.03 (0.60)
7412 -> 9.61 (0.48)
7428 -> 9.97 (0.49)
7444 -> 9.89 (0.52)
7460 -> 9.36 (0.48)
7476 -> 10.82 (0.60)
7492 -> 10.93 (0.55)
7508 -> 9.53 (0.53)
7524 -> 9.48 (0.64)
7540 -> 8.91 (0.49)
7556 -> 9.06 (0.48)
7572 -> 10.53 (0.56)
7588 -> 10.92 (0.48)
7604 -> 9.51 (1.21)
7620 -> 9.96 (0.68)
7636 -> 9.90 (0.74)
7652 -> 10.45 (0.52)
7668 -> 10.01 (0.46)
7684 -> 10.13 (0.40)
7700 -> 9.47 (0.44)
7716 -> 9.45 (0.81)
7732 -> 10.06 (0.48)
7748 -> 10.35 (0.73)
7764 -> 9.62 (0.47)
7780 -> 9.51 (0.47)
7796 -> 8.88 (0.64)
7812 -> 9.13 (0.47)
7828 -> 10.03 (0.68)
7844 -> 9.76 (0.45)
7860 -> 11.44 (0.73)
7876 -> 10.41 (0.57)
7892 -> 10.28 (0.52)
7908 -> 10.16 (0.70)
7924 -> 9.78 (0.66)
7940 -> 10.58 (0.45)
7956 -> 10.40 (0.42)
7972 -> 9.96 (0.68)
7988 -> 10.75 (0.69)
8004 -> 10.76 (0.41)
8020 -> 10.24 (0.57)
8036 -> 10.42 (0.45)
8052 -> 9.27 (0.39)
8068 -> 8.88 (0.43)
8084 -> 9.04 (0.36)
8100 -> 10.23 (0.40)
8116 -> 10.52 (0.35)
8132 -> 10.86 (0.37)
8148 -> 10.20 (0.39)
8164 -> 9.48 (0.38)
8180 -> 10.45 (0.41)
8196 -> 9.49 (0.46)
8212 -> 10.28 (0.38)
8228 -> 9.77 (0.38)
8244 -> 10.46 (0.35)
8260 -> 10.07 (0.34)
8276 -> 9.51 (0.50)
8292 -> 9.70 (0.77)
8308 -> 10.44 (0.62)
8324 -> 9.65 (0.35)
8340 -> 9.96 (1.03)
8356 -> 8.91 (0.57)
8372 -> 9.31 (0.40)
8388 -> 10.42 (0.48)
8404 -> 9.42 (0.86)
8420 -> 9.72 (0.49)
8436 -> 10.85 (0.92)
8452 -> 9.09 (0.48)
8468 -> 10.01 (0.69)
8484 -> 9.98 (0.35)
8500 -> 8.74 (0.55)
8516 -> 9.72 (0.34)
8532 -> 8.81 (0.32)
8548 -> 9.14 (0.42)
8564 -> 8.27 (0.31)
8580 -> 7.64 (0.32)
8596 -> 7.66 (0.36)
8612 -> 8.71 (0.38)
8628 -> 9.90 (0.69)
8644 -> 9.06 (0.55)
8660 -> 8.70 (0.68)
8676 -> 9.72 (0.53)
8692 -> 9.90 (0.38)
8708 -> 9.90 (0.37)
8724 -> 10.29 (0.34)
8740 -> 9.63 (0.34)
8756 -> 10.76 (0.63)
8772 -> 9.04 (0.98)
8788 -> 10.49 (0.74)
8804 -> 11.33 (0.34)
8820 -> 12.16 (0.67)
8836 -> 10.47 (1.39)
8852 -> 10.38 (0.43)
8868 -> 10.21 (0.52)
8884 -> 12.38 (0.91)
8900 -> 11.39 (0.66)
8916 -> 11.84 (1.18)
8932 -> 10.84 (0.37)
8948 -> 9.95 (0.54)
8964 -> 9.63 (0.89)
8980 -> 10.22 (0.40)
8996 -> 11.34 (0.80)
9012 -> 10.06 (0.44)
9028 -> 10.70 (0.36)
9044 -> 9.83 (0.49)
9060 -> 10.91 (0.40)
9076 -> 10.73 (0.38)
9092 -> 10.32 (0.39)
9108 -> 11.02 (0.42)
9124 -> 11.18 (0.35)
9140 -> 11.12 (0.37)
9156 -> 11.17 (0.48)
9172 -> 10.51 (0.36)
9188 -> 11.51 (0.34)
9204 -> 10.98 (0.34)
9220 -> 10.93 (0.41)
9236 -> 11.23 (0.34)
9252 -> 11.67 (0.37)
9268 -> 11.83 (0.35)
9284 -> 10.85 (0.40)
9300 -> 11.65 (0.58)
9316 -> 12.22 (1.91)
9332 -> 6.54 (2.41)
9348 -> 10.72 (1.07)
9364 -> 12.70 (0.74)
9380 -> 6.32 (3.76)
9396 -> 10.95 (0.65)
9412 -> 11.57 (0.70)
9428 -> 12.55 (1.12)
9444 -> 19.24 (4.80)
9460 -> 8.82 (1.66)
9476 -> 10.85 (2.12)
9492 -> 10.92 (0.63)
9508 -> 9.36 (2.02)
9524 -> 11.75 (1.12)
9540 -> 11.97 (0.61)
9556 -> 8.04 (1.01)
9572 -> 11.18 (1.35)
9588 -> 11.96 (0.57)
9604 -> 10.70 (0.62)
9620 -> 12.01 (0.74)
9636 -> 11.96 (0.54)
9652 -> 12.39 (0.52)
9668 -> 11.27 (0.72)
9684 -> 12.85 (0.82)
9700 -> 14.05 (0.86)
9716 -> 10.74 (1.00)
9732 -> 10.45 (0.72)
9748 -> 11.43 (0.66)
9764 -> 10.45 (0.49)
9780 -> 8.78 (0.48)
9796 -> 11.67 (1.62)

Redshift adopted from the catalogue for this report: 0.66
